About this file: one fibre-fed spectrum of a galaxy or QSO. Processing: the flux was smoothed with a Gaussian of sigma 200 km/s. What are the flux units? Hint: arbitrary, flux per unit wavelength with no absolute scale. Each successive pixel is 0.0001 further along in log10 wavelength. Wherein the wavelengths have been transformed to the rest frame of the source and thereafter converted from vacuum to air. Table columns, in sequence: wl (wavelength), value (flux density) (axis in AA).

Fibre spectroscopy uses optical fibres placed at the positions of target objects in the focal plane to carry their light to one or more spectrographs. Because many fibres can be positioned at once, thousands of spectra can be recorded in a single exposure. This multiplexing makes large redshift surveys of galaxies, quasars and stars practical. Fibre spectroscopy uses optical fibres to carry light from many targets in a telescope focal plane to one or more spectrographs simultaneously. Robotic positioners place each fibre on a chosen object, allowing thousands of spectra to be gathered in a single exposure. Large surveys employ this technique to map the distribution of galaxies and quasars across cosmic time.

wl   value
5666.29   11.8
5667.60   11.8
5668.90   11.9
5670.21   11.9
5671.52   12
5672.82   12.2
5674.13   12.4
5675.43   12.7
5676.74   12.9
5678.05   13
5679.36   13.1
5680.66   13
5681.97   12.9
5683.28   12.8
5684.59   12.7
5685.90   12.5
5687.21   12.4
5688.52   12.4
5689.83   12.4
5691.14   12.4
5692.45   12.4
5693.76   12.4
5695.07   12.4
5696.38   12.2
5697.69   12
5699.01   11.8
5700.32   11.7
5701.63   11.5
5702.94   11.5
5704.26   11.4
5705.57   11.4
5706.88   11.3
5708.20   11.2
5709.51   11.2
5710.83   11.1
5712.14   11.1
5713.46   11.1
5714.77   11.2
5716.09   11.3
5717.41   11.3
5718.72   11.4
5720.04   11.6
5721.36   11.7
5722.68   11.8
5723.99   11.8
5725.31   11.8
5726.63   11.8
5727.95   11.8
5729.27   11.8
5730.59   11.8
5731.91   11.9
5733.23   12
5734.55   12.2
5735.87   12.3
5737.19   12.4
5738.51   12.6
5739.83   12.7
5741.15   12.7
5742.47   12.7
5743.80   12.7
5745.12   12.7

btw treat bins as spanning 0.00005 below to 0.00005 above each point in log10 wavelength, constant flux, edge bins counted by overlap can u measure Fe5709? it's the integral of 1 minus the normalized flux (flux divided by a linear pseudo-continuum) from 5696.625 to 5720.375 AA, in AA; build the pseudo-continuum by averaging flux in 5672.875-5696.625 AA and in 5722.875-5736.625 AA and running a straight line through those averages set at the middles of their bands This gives 1.63 AA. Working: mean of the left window 12.6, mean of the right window 11.9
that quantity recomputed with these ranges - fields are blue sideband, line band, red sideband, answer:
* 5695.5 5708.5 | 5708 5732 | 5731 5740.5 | 1.0 AA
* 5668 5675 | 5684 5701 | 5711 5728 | -0.6 AA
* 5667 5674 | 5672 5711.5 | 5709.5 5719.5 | -1.9 AA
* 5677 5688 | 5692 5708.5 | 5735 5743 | 1.2 AA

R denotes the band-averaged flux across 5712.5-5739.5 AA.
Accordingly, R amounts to 11.8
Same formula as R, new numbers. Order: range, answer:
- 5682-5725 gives 11.8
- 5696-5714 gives 11.5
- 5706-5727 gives 11.4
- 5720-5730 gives 11.8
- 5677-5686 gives 12.9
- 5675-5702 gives 12.5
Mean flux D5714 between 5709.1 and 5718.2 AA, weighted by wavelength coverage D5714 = 11.2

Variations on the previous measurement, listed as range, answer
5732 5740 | 12.3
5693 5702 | 12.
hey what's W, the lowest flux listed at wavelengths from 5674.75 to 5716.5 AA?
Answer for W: 11.1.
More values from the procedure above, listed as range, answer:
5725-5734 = 11.8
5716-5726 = 11.3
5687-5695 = 12.4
